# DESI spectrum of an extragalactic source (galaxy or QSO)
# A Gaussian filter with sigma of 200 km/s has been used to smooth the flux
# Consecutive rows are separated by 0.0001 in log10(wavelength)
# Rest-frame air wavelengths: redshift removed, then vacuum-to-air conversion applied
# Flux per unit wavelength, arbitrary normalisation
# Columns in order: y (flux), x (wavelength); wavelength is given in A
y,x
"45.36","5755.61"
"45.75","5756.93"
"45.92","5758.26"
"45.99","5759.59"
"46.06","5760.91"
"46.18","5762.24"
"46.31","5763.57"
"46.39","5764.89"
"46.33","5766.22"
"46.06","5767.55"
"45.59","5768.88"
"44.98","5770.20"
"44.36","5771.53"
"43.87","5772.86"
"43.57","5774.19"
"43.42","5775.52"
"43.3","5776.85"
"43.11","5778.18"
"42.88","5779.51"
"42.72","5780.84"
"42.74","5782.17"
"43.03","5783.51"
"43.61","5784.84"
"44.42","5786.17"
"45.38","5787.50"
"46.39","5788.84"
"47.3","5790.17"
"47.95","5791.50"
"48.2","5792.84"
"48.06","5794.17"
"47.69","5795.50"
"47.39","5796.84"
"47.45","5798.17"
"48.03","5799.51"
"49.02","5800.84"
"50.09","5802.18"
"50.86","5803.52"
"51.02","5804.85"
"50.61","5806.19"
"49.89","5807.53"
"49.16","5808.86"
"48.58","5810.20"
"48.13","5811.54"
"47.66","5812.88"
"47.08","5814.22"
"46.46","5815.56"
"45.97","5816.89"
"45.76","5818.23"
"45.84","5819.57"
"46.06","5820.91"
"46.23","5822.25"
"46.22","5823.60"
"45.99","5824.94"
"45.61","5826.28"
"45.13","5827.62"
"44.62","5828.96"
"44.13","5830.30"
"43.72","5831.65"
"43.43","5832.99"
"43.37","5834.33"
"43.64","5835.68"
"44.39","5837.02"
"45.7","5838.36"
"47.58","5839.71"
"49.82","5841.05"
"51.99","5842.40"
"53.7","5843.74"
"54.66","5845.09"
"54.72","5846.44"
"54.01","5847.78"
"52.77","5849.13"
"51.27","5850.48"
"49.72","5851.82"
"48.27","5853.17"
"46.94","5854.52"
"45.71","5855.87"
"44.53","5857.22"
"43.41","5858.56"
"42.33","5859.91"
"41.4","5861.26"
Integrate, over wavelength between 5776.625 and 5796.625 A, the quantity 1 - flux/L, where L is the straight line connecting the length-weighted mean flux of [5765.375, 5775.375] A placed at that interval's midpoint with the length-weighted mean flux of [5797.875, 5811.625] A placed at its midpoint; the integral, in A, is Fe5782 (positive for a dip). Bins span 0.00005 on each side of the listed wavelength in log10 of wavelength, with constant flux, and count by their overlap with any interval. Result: 0.79 A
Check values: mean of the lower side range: 44.9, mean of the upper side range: 49.4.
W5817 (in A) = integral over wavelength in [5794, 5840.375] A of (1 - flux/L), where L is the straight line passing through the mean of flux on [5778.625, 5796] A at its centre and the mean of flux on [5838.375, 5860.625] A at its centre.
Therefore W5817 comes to 0.36 A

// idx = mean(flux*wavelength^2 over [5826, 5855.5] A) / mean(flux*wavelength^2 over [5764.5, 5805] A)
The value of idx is 1.1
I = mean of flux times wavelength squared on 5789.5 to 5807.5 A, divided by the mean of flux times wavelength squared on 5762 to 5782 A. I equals 1.1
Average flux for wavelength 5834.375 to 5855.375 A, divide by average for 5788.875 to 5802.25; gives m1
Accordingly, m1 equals 1.04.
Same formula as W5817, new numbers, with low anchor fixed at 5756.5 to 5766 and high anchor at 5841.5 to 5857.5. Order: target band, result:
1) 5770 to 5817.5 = 1.3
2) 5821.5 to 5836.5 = 1.5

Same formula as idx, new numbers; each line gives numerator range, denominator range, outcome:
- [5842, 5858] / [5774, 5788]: 1.19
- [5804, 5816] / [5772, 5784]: 1.14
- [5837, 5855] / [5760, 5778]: 1.15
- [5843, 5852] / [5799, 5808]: 1.08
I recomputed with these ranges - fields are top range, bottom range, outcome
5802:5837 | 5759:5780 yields 1.06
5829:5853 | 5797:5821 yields 1.02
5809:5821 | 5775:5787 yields 1.10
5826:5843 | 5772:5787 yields 1.07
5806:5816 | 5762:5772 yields 1.07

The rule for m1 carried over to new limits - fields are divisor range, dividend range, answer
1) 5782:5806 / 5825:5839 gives 0.94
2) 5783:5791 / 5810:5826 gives 1.03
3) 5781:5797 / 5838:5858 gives 1.09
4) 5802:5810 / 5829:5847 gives 0.95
